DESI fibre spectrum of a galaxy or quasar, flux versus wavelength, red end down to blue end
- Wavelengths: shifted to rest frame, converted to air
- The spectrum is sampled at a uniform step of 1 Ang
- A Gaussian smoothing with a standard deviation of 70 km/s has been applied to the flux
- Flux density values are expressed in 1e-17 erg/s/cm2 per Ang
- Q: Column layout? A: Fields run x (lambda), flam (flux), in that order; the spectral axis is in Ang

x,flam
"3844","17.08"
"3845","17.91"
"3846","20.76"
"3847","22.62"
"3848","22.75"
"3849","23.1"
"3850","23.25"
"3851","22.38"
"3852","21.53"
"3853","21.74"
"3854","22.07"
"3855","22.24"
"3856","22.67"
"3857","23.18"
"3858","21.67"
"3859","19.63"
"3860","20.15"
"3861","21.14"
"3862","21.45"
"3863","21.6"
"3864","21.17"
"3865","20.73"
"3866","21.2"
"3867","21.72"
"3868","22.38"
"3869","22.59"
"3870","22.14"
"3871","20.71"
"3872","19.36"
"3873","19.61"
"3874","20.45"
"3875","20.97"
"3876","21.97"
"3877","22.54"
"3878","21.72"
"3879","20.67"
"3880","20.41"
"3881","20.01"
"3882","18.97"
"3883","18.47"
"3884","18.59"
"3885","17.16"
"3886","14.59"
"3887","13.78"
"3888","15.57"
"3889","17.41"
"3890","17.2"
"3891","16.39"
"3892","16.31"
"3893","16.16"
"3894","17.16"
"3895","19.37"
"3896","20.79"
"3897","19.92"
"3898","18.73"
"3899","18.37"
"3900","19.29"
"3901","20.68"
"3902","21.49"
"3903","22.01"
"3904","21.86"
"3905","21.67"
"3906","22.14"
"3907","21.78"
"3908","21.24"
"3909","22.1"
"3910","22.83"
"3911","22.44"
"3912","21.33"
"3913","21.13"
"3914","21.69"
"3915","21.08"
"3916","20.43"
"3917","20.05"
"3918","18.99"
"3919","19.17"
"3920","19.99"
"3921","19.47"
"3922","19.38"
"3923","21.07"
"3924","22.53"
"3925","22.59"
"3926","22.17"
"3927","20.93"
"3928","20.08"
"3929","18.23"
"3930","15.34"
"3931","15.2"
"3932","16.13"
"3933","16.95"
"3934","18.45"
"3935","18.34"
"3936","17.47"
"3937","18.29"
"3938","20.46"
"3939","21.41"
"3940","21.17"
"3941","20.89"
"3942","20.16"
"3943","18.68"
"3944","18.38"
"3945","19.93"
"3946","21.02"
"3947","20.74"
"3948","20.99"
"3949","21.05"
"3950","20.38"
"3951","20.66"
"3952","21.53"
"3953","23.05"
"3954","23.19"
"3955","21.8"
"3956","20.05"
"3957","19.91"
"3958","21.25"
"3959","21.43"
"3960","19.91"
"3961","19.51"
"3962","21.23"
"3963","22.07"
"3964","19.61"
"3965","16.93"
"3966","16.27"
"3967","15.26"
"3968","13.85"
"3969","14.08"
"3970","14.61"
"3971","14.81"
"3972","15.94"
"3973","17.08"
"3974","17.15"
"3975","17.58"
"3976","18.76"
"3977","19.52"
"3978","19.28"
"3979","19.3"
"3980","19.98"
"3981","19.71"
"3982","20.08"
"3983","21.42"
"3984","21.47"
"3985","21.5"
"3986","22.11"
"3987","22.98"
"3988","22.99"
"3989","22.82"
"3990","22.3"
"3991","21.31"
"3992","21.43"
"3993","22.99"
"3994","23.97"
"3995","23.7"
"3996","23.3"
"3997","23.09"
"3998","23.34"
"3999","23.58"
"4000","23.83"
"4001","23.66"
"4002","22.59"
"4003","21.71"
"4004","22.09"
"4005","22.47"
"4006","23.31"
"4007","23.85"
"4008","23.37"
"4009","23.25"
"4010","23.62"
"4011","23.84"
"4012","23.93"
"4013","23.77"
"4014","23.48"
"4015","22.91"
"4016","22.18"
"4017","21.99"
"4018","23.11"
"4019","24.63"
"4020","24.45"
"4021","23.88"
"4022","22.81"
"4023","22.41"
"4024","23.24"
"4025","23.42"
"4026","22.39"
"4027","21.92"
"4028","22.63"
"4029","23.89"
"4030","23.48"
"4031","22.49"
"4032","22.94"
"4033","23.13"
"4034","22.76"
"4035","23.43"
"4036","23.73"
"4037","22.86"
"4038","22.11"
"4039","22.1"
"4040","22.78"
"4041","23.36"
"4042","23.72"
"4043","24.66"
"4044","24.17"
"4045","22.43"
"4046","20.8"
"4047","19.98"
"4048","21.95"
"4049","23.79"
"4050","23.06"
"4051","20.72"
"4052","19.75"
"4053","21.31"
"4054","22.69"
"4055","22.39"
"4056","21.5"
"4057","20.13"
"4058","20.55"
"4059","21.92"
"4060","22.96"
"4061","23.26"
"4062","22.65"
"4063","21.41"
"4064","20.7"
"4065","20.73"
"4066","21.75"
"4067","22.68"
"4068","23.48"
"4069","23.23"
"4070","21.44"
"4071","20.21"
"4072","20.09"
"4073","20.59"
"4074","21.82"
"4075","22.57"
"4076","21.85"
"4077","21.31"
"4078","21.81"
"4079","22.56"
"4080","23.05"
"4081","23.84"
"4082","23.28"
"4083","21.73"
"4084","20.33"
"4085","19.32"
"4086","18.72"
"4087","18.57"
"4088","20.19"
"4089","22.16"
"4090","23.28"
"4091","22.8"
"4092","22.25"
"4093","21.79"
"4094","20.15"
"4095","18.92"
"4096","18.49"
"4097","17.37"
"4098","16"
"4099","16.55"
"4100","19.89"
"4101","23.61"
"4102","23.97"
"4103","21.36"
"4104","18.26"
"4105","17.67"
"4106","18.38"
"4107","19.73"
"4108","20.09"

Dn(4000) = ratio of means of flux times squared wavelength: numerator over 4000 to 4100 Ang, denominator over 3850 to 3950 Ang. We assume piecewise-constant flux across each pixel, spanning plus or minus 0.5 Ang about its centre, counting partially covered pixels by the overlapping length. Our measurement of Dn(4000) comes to 1.2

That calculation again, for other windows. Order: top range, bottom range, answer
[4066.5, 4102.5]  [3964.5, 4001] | 1.11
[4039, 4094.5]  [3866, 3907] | 1.22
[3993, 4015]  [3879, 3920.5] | 1.26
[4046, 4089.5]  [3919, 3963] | 1.15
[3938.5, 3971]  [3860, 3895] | 1.05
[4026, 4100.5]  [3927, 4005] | 1.13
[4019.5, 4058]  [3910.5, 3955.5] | 1.18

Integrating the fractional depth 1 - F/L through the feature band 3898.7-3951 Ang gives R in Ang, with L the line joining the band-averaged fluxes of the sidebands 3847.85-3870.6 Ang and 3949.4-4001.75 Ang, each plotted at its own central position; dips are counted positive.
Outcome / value 2.00 Ang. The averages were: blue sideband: 21.8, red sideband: 20.3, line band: 20.2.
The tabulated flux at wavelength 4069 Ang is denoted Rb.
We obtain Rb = 23.23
